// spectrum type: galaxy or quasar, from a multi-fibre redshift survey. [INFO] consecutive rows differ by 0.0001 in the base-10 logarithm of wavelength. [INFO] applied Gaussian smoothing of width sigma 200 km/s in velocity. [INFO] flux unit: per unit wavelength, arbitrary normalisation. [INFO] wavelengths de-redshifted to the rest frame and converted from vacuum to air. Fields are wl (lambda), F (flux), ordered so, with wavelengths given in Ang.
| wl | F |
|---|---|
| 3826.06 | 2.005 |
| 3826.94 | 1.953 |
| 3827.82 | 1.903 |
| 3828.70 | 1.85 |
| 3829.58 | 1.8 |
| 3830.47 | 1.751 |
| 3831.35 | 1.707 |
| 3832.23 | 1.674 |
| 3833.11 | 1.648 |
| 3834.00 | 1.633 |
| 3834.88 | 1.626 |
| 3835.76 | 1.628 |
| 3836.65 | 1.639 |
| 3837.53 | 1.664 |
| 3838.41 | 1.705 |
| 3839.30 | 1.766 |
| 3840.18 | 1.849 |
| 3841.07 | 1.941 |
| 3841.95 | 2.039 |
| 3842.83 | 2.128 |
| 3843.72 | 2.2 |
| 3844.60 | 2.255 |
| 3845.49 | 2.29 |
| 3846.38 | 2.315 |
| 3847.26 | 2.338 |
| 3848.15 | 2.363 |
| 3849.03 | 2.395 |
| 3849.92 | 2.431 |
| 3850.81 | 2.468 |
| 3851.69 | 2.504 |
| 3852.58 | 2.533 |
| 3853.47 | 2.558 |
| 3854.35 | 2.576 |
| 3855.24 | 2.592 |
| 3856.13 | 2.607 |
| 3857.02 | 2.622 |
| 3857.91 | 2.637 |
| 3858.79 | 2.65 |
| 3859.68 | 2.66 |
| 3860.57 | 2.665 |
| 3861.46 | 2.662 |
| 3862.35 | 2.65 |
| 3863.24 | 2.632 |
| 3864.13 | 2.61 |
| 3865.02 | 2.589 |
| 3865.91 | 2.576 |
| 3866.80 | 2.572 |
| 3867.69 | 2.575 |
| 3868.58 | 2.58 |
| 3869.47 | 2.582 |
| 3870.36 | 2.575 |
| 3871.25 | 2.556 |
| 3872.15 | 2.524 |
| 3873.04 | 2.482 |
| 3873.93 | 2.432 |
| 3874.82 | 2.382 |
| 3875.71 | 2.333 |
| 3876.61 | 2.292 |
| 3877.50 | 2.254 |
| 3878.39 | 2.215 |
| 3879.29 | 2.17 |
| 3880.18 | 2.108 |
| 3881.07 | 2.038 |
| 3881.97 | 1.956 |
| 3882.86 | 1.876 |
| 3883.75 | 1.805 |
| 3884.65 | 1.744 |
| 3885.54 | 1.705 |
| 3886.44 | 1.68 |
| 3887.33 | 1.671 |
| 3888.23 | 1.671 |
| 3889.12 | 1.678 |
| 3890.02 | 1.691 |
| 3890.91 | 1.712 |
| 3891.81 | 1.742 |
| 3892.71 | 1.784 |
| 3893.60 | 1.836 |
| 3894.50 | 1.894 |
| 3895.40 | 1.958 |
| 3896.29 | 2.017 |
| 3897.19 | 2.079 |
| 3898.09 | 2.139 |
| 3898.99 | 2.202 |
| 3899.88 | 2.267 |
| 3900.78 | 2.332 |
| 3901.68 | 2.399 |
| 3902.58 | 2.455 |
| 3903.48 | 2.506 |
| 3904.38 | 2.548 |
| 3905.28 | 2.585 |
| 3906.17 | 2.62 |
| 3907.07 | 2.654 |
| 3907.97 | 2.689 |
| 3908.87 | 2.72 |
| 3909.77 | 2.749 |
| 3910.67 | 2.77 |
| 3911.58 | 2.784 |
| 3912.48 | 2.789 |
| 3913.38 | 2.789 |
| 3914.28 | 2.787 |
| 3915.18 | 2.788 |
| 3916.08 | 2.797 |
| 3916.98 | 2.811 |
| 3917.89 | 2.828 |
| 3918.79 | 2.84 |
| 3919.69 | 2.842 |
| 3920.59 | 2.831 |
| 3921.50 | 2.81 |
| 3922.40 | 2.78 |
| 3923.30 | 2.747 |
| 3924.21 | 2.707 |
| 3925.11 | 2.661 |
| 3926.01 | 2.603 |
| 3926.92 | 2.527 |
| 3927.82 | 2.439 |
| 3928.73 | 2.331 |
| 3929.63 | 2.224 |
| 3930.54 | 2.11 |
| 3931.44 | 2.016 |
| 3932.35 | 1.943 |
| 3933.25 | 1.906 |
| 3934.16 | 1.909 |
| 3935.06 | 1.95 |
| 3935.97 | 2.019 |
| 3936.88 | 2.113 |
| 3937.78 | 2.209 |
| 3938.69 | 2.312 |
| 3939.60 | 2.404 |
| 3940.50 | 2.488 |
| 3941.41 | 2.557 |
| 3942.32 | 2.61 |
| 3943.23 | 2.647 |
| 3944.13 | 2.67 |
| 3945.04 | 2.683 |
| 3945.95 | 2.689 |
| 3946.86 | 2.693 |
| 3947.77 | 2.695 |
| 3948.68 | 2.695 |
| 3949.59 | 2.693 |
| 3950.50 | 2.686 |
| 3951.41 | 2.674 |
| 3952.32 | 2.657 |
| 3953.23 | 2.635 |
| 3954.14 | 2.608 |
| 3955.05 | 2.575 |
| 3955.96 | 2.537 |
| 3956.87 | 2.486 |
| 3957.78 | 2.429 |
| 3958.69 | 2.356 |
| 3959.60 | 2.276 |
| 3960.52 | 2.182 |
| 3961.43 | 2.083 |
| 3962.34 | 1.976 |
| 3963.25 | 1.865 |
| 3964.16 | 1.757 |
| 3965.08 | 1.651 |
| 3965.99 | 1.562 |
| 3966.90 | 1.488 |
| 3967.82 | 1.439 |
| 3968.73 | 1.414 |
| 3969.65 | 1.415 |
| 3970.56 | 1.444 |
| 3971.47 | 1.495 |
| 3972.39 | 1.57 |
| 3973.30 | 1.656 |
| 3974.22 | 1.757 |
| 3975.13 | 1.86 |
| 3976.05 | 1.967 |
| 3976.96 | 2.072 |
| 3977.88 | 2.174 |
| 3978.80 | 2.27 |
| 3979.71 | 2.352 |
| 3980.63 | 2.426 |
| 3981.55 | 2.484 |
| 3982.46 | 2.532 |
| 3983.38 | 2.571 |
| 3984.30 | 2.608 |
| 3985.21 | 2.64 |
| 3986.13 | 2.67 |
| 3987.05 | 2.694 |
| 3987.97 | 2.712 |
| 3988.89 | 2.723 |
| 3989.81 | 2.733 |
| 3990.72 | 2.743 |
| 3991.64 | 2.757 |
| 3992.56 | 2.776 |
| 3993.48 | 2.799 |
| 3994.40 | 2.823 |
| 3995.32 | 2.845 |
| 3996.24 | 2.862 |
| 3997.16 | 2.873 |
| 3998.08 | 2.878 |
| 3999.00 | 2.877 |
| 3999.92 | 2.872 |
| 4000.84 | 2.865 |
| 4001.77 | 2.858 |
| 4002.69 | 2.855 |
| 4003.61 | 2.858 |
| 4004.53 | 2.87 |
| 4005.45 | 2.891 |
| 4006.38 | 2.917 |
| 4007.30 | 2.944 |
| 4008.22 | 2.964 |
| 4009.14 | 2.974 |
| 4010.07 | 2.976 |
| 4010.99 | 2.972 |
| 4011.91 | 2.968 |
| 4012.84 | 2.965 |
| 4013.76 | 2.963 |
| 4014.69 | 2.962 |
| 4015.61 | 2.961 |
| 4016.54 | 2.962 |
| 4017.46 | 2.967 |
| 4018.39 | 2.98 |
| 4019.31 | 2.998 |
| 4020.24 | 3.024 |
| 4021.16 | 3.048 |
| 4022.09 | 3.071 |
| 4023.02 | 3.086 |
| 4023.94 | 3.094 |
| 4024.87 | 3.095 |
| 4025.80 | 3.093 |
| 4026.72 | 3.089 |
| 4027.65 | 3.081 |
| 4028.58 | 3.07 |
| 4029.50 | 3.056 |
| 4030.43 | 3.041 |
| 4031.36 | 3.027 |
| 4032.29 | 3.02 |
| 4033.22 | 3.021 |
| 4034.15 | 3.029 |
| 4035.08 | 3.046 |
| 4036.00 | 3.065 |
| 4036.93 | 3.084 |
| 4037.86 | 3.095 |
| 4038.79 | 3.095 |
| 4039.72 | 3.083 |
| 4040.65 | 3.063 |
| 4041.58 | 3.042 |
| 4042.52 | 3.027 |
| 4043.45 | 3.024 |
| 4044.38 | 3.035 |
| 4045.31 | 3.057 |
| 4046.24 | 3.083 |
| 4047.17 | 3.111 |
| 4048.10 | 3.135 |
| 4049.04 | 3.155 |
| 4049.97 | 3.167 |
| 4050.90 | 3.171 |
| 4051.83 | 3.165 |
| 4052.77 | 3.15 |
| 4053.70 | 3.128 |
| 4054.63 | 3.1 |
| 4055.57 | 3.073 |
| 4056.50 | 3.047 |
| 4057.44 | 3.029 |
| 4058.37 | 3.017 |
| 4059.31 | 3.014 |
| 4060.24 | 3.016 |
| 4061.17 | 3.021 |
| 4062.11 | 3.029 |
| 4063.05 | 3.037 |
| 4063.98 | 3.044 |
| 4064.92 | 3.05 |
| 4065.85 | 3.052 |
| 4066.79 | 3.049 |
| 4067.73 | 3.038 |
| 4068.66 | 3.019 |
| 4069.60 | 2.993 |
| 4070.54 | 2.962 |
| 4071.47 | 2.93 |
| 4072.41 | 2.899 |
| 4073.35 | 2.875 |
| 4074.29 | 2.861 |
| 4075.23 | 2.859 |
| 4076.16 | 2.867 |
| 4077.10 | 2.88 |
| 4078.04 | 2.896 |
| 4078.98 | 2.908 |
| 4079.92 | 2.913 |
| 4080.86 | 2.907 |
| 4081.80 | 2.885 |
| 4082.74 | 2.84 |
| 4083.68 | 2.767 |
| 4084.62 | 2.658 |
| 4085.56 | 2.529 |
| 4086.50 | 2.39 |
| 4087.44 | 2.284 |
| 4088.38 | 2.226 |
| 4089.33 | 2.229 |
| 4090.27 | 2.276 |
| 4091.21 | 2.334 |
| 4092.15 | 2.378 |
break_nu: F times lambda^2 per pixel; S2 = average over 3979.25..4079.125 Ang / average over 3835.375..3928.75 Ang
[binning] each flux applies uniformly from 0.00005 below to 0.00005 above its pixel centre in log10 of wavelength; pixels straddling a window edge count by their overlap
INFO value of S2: 1.35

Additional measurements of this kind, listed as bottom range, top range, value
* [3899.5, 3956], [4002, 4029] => 1.23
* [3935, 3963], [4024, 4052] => 1.31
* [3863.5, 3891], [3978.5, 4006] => 1.32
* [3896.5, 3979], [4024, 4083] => 1.37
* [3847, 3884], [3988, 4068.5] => 1.33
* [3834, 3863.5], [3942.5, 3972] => 1.03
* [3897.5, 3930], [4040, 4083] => 1.24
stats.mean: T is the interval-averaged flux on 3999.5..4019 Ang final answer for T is 2.93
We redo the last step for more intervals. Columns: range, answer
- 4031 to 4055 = 3.08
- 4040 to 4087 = 2.98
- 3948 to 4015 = 2.46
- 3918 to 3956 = 2.5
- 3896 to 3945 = 2.49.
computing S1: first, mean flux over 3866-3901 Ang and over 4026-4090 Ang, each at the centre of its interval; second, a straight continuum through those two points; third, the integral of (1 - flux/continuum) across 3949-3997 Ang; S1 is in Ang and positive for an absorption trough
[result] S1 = 5.0 Ang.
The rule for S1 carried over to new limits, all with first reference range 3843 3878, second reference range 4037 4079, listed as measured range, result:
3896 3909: 0.99 Ang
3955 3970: 4.40 Ang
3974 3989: 2.34 Ang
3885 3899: 4.08 Ang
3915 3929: -0.26 Ang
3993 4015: -0.12 Ang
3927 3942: 2.79 Ang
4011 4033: -0.69 Ang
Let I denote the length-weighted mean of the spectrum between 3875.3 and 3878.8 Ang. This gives 2.27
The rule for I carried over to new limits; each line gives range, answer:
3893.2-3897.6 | 1.96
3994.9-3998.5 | 2.87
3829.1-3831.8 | 1.75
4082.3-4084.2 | 2.8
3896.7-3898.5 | 2.1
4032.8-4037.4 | 3.05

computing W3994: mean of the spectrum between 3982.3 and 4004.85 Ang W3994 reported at 2.77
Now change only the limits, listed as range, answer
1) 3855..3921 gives 2.38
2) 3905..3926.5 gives 2.75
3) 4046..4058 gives 3.12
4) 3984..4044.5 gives 2.94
